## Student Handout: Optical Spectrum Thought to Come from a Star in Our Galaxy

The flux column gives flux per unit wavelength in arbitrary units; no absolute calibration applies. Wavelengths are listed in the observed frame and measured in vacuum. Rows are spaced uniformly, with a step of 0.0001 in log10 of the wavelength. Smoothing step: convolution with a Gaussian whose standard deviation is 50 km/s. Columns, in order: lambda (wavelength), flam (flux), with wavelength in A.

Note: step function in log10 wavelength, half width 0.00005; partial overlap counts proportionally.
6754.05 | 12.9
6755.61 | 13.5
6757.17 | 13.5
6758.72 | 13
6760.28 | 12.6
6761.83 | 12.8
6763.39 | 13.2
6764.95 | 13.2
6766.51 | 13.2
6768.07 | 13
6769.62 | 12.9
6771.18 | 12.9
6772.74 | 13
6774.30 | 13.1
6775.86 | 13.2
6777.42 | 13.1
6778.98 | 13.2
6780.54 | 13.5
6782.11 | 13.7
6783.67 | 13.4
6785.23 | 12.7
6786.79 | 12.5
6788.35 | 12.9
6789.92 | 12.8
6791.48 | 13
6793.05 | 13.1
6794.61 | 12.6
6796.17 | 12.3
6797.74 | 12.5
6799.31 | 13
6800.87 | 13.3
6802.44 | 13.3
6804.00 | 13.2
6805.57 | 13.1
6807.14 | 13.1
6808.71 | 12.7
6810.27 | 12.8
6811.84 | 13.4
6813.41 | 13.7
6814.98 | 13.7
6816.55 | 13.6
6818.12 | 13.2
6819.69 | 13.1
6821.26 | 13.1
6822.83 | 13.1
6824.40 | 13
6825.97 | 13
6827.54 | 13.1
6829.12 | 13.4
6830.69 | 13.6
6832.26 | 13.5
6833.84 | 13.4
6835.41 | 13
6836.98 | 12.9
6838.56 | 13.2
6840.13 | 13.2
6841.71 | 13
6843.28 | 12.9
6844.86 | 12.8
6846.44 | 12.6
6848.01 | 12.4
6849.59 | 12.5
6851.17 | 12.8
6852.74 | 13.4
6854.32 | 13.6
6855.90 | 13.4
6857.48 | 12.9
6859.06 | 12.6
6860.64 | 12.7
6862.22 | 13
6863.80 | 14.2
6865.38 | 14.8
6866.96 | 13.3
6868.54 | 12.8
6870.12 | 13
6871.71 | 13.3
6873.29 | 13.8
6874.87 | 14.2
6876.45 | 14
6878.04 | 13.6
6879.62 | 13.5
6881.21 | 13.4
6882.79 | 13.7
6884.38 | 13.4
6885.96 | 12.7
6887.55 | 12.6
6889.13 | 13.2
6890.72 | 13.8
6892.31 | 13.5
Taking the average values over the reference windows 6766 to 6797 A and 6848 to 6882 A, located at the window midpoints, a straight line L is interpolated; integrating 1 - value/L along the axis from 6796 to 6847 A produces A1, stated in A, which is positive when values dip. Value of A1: 0.2 A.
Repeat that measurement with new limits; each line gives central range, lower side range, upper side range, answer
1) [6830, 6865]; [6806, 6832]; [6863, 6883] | 1.0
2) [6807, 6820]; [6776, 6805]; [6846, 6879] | -0.2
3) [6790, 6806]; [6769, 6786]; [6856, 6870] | 0.3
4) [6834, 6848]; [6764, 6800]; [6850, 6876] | 0.3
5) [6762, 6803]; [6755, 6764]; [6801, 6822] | 0.4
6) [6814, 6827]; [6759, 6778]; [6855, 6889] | 0.0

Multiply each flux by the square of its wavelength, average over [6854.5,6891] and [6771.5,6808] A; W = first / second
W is 1.1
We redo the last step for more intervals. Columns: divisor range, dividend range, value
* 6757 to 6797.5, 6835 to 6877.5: 1.04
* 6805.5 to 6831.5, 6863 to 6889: 1.04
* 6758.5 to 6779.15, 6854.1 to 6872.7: 1.05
